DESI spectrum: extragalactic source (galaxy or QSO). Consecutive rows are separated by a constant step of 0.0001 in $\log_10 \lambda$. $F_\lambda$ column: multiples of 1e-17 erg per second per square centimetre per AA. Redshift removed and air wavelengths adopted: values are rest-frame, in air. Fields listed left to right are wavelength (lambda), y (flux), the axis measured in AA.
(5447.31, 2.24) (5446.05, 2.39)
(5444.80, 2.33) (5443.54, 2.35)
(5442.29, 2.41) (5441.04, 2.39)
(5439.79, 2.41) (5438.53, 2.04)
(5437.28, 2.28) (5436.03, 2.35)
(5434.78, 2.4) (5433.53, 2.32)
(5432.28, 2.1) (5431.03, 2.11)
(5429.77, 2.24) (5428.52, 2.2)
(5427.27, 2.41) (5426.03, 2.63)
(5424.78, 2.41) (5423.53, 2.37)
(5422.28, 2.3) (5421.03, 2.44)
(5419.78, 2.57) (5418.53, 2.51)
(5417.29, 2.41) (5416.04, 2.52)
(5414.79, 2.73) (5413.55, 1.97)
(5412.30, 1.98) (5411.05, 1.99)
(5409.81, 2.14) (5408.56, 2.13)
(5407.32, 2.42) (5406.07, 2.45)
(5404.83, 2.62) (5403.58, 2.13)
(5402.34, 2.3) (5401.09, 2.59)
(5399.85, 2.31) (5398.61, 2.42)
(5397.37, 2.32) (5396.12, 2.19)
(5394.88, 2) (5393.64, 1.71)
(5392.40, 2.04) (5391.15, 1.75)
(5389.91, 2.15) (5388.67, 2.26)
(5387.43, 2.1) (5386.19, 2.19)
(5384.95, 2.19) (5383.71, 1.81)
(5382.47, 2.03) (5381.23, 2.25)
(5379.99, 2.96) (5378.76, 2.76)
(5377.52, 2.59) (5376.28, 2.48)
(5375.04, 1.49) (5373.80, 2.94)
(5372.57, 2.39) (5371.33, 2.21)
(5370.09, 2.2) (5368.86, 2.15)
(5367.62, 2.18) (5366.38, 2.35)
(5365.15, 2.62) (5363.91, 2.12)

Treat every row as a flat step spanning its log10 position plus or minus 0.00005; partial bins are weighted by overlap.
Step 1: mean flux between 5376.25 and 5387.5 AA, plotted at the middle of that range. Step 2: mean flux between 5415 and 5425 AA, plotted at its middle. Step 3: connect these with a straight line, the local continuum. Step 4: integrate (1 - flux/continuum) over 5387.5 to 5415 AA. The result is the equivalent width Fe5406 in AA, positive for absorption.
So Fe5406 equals 2.3 AA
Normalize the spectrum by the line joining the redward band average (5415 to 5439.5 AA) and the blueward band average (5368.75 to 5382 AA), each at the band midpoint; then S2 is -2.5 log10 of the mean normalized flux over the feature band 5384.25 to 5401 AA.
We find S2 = 0.121 mag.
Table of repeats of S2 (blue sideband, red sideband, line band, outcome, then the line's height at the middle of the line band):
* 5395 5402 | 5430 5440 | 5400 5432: -0.023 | 2.29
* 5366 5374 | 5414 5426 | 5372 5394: 0.057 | 2.36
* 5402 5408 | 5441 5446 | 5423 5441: 0.032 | 2.38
